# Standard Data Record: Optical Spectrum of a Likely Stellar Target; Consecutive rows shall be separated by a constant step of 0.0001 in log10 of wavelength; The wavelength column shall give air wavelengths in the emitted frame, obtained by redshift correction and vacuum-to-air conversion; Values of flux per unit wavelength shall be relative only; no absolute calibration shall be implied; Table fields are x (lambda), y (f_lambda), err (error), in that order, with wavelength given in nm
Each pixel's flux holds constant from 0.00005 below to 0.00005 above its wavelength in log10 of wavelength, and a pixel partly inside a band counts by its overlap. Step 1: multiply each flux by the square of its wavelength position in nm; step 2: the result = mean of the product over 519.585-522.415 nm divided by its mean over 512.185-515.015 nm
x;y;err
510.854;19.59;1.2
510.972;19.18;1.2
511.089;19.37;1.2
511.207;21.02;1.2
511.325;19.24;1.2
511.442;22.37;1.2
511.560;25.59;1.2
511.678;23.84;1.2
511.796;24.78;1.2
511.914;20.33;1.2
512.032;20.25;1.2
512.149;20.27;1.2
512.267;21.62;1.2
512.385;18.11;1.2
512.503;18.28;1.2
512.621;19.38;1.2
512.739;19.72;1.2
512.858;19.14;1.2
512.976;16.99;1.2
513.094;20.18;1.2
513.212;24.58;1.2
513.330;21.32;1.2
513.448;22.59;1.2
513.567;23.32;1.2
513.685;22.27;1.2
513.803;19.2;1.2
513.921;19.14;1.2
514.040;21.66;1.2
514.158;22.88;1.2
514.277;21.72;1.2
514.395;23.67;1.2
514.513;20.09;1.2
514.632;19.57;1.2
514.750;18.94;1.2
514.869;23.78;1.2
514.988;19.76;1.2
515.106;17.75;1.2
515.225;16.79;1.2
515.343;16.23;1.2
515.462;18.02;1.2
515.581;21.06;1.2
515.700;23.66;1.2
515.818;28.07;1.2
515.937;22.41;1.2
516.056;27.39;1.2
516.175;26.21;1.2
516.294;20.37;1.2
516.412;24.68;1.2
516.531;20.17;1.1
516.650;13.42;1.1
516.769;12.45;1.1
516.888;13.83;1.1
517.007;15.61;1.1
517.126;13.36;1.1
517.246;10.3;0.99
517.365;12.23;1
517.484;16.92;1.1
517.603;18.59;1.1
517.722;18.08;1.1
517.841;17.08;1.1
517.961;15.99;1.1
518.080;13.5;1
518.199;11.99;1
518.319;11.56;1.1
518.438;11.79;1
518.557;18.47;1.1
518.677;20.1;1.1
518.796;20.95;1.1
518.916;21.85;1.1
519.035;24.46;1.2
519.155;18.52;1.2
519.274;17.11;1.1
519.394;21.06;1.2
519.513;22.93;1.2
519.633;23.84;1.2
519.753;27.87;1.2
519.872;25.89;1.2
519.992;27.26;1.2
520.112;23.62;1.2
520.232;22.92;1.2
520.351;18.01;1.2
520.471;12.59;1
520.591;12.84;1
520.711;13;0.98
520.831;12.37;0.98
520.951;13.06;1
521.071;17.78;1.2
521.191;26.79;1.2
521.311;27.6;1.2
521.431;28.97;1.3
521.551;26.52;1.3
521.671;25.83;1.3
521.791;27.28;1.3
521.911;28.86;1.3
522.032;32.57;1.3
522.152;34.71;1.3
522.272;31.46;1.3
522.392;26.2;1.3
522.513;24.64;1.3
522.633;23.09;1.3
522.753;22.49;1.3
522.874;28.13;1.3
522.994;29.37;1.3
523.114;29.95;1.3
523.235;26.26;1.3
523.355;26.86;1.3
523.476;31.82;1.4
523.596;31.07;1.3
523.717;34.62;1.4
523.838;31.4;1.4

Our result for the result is 1.17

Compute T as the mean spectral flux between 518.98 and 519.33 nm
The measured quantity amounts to 20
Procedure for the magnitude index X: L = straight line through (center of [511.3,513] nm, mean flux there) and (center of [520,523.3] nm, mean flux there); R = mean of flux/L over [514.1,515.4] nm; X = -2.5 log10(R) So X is 0.08 mag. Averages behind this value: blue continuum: 20.8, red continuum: 24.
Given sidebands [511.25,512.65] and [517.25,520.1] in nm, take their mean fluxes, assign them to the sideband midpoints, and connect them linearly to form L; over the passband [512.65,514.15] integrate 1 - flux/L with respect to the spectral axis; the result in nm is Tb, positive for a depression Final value -0.01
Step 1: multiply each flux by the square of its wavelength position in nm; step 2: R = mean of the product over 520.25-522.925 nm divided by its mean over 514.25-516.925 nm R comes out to 1.2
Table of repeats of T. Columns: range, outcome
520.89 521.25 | 19.2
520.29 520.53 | 15.4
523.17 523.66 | 29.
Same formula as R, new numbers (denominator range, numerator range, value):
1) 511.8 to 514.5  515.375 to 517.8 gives 0.91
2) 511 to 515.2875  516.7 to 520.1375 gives 0.89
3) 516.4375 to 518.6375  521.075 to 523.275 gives 1.88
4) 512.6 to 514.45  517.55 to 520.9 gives 0.90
